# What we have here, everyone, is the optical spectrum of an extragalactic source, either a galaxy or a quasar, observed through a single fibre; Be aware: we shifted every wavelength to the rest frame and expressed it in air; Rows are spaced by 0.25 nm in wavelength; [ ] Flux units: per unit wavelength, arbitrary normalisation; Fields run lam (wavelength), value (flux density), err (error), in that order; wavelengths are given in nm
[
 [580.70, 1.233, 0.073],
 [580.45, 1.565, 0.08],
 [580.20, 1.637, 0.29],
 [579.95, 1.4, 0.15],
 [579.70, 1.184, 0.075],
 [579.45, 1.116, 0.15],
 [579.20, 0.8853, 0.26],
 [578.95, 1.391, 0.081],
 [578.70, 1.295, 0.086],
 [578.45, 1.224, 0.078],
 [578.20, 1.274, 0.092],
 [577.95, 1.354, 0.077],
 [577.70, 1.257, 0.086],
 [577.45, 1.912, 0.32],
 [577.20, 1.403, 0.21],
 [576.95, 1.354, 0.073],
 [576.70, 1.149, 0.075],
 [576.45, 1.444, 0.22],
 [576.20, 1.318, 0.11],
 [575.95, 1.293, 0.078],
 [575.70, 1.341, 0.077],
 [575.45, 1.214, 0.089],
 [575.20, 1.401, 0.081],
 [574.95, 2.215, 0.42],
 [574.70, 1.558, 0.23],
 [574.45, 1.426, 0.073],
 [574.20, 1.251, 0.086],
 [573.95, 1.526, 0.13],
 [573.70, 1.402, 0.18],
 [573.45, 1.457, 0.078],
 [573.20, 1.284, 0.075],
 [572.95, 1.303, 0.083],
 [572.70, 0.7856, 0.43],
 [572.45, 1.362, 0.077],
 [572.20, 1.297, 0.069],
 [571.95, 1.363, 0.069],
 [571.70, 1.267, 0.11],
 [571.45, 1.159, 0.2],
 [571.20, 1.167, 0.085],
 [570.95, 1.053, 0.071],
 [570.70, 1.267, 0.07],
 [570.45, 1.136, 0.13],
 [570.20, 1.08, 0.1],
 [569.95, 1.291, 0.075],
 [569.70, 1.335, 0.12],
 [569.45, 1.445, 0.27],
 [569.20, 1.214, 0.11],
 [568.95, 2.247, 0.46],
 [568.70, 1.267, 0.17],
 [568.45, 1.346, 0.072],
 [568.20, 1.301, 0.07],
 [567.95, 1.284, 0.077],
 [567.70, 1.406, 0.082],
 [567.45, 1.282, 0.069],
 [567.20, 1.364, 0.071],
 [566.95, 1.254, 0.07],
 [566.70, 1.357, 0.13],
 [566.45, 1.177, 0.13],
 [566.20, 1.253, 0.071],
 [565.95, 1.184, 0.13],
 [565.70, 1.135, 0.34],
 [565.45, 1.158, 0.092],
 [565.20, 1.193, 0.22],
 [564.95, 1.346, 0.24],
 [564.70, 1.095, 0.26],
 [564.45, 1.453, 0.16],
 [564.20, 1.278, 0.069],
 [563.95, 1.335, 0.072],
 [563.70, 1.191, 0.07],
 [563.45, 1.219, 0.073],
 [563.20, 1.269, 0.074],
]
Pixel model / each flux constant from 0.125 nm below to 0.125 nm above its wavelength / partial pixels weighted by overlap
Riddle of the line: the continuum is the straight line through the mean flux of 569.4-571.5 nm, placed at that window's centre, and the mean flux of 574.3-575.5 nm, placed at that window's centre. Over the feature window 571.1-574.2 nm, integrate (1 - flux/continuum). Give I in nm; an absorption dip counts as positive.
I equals 0.25 nm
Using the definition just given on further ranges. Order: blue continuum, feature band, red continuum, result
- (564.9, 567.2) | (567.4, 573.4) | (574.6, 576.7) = 0.17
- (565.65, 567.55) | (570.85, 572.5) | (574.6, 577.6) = 0.16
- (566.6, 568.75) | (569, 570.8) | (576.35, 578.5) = 0.05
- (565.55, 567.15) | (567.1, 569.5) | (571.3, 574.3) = -0.32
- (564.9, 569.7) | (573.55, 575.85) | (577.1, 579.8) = -0.30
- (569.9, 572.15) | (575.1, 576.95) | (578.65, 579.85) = -0.20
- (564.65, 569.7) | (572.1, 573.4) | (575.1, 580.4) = 0.10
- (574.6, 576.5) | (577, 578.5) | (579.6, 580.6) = 0.05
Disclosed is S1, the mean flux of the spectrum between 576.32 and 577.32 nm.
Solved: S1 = 1.34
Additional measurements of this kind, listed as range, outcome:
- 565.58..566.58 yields 1.19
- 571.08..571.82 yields 1.2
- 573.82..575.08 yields 1.59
